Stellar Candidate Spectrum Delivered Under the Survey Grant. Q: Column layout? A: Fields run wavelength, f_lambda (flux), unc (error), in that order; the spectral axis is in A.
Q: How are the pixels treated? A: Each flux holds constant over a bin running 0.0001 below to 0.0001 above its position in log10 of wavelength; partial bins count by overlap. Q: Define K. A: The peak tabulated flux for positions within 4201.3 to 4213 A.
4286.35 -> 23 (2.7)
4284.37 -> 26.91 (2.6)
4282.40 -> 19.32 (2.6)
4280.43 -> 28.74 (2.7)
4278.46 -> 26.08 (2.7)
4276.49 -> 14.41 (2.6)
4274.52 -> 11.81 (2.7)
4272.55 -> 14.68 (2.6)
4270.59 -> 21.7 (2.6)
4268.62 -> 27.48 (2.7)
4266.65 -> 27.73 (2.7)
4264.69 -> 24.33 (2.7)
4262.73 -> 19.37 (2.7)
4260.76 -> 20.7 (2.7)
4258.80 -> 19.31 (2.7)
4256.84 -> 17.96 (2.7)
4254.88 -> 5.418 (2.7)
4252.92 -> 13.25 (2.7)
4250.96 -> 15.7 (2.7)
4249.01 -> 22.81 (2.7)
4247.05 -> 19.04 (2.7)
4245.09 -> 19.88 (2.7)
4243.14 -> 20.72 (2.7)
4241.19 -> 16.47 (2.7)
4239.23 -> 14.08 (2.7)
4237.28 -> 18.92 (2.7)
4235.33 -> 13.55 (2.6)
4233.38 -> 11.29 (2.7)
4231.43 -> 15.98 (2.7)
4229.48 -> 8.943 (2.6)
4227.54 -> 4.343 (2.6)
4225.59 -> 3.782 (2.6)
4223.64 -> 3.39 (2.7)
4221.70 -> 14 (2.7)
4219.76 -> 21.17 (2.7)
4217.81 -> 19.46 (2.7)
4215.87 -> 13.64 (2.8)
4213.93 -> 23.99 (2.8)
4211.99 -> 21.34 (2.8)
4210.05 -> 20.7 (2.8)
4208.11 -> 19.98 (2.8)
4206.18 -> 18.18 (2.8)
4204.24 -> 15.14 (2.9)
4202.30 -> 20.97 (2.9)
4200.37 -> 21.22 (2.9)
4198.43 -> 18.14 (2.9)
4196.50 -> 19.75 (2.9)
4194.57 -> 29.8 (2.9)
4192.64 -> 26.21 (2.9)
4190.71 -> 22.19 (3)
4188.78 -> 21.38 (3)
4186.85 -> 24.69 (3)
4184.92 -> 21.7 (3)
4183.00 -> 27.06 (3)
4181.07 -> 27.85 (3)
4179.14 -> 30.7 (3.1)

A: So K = 21.34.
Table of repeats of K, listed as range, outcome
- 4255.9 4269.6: 27.73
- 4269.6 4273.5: 21.7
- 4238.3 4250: 22.81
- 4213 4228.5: 23.99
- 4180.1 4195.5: 29.8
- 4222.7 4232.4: 15.98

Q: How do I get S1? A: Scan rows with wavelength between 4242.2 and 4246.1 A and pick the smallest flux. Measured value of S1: 19.88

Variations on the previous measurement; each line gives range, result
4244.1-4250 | 19.04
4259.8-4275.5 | 11.81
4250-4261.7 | 5.418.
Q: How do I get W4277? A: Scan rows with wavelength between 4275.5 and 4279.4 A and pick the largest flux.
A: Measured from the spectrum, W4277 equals 26.08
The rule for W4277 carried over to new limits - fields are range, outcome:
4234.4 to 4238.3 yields 18.92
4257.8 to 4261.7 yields 20.7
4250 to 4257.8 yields 17.96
